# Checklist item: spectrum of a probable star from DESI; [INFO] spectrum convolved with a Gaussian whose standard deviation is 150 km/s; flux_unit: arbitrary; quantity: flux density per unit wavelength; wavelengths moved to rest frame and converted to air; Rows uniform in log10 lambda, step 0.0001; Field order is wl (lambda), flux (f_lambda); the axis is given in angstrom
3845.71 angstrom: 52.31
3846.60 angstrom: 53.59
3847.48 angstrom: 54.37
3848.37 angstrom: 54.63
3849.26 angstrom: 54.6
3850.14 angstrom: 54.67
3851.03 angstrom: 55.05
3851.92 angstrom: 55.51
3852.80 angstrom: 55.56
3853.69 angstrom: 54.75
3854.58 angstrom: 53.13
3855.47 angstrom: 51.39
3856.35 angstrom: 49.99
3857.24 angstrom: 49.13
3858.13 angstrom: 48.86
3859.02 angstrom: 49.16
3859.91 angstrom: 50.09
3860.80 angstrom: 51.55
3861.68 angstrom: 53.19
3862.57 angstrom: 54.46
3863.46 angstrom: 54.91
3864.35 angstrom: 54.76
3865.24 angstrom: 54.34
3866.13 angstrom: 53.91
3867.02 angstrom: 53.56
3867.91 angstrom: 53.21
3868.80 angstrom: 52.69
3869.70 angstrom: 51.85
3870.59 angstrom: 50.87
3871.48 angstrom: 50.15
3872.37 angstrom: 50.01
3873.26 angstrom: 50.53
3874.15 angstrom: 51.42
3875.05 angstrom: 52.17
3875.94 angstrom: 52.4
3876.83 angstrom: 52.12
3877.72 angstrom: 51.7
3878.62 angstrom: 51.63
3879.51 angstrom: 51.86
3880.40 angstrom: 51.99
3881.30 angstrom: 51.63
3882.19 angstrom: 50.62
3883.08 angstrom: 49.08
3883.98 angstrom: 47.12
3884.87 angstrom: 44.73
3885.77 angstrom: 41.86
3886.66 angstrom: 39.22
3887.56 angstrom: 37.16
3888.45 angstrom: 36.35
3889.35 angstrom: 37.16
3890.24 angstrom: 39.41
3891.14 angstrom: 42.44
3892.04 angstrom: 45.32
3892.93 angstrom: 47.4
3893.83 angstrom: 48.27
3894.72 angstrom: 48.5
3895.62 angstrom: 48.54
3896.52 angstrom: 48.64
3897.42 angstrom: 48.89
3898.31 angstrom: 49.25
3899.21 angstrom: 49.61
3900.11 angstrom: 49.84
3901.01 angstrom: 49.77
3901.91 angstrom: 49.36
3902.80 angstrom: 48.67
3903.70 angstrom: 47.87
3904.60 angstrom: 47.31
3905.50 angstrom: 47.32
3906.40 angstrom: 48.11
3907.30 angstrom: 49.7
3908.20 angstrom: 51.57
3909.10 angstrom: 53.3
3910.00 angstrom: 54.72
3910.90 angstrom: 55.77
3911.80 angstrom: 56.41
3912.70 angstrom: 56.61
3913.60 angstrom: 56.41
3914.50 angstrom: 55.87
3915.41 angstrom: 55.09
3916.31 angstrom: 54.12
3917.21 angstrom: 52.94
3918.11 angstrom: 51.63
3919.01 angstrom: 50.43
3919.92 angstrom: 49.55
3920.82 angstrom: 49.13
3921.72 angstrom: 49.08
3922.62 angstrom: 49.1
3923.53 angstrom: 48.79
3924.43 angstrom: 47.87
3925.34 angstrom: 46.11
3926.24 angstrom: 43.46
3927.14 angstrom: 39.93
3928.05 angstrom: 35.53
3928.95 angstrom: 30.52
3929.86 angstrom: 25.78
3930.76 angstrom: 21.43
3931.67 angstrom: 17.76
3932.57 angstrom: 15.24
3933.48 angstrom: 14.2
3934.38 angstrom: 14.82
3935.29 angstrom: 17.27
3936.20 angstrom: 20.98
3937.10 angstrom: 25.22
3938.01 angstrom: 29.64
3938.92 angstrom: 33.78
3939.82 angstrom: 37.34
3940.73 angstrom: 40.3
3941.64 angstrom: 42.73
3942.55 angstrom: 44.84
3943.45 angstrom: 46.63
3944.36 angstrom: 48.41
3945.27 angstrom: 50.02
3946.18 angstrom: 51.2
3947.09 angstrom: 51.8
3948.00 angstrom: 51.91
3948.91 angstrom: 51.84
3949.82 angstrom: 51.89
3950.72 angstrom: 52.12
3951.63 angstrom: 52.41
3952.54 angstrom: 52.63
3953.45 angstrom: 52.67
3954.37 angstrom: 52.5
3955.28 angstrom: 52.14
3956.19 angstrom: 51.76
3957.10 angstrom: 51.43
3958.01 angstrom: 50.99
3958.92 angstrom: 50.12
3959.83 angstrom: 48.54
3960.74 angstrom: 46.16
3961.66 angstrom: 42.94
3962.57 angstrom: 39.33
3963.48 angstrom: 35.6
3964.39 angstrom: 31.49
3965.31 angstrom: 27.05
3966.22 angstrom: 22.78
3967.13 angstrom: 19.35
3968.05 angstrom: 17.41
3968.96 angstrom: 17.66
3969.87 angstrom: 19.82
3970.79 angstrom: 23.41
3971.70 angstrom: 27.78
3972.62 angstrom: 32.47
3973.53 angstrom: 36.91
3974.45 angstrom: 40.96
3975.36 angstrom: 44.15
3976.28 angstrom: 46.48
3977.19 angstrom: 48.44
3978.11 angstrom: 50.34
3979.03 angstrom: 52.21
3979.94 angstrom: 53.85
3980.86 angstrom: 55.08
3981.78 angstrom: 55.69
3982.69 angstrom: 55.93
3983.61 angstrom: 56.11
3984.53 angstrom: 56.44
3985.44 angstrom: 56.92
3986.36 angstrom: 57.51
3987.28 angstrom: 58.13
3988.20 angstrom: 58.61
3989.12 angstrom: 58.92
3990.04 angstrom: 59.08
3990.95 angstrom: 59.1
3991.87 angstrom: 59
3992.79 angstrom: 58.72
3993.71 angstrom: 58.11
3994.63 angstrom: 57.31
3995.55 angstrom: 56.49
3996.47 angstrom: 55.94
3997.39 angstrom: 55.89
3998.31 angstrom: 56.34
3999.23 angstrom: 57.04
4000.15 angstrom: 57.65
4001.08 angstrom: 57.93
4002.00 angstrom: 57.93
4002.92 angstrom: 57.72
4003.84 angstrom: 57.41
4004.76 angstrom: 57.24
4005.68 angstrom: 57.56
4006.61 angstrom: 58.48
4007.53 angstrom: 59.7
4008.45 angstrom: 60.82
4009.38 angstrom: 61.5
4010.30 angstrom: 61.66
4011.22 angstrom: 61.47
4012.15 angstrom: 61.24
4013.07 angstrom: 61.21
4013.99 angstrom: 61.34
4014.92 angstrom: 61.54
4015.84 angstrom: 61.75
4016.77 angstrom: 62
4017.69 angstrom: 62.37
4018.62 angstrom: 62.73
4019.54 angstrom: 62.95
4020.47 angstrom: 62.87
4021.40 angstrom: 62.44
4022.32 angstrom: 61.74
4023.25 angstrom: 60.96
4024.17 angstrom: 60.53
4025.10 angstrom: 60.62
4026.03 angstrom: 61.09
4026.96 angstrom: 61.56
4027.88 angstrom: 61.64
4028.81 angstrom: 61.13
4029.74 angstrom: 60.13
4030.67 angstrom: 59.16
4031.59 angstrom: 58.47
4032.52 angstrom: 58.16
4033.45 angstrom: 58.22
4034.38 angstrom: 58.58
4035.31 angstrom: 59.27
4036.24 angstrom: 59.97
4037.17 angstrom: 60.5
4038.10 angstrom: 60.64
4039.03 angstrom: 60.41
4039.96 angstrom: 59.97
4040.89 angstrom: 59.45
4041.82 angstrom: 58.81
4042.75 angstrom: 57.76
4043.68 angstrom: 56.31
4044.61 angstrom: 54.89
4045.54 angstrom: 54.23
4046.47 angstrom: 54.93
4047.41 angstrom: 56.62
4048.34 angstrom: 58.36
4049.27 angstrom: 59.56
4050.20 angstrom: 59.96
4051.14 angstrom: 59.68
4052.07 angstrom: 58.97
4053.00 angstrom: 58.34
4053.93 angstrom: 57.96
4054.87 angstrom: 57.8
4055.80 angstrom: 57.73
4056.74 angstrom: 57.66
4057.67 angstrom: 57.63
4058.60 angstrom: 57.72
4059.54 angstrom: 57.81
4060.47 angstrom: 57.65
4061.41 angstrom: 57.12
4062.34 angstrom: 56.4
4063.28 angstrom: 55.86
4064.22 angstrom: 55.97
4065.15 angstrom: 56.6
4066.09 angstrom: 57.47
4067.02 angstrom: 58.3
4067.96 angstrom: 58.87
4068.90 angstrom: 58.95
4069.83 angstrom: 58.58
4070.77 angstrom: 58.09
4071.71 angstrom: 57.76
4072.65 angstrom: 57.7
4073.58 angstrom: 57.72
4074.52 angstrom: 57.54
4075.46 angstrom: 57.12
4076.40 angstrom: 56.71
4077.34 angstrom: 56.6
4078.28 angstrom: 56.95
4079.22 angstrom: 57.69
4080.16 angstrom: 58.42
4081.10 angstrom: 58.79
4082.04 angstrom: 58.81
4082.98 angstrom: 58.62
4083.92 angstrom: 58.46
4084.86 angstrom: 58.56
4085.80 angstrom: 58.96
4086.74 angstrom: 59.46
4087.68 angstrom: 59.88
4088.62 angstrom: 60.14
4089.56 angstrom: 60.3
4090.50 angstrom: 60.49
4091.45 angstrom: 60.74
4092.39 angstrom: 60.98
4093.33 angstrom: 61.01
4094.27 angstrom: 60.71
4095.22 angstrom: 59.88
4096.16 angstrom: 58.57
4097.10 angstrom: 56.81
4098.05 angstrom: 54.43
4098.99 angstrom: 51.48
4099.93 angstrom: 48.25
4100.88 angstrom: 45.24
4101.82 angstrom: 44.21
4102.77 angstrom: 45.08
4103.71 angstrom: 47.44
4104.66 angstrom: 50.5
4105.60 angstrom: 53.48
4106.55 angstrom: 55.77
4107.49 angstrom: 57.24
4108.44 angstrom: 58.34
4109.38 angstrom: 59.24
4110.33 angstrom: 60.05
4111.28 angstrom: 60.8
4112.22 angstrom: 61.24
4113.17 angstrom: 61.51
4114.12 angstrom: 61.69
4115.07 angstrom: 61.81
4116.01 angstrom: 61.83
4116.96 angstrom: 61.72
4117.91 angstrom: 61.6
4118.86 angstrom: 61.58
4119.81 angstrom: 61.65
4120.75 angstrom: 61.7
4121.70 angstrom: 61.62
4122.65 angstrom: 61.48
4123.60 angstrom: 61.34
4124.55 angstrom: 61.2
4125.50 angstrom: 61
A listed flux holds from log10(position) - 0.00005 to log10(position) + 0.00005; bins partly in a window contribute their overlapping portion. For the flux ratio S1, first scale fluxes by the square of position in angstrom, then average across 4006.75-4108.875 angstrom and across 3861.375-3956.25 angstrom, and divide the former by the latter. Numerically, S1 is 1.36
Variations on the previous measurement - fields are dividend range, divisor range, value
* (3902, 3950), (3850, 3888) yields 0.87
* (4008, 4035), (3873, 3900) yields 1.38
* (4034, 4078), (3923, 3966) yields 1.53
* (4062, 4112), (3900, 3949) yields 1.43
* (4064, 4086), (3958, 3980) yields 1.67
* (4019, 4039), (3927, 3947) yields 1.97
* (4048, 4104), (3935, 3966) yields 1.39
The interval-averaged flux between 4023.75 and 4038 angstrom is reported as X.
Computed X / 59.9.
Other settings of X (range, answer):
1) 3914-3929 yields 48.1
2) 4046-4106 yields 57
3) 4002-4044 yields 60.2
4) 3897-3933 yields 46.5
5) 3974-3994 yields 54.5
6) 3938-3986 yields 43.8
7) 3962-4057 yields 54.2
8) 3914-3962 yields 42.9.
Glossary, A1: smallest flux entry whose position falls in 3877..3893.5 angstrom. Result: 36.35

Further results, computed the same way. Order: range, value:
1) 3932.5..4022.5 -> 14.2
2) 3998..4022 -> 56.34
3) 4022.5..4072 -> 54.23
